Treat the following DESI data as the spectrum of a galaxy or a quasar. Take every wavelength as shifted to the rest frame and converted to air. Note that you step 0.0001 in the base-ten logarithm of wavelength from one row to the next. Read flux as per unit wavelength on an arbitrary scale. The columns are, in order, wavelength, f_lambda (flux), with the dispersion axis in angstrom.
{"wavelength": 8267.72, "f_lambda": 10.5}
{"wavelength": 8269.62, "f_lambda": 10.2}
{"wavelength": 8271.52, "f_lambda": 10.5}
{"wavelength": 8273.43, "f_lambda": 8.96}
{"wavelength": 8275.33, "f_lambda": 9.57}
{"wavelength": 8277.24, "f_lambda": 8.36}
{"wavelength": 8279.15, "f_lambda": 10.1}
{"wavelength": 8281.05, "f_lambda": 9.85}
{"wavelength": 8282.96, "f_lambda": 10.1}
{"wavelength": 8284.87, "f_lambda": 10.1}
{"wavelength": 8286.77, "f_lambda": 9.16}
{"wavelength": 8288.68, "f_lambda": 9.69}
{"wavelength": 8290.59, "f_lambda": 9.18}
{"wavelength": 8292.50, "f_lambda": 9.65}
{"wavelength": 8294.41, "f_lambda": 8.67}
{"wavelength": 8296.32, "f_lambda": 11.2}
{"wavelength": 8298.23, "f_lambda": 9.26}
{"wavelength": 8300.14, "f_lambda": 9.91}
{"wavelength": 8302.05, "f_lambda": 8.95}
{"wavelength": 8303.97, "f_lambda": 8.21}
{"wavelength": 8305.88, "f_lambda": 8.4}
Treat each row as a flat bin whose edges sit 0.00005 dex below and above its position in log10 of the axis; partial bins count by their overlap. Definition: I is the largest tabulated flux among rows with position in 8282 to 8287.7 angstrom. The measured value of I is 10.1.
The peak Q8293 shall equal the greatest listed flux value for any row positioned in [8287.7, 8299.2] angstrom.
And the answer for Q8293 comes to 11.2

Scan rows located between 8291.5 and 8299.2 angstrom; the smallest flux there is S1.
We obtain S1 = 8.67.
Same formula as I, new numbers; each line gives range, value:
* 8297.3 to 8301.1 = 9.91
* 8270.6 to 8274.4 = 10.5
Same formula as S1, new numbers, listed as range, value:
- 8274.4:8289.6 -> 8.36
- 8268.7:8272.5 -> 10.2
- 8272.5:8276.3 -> 8.96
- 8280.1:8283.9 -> 9.85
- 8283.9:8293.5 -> 9.16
